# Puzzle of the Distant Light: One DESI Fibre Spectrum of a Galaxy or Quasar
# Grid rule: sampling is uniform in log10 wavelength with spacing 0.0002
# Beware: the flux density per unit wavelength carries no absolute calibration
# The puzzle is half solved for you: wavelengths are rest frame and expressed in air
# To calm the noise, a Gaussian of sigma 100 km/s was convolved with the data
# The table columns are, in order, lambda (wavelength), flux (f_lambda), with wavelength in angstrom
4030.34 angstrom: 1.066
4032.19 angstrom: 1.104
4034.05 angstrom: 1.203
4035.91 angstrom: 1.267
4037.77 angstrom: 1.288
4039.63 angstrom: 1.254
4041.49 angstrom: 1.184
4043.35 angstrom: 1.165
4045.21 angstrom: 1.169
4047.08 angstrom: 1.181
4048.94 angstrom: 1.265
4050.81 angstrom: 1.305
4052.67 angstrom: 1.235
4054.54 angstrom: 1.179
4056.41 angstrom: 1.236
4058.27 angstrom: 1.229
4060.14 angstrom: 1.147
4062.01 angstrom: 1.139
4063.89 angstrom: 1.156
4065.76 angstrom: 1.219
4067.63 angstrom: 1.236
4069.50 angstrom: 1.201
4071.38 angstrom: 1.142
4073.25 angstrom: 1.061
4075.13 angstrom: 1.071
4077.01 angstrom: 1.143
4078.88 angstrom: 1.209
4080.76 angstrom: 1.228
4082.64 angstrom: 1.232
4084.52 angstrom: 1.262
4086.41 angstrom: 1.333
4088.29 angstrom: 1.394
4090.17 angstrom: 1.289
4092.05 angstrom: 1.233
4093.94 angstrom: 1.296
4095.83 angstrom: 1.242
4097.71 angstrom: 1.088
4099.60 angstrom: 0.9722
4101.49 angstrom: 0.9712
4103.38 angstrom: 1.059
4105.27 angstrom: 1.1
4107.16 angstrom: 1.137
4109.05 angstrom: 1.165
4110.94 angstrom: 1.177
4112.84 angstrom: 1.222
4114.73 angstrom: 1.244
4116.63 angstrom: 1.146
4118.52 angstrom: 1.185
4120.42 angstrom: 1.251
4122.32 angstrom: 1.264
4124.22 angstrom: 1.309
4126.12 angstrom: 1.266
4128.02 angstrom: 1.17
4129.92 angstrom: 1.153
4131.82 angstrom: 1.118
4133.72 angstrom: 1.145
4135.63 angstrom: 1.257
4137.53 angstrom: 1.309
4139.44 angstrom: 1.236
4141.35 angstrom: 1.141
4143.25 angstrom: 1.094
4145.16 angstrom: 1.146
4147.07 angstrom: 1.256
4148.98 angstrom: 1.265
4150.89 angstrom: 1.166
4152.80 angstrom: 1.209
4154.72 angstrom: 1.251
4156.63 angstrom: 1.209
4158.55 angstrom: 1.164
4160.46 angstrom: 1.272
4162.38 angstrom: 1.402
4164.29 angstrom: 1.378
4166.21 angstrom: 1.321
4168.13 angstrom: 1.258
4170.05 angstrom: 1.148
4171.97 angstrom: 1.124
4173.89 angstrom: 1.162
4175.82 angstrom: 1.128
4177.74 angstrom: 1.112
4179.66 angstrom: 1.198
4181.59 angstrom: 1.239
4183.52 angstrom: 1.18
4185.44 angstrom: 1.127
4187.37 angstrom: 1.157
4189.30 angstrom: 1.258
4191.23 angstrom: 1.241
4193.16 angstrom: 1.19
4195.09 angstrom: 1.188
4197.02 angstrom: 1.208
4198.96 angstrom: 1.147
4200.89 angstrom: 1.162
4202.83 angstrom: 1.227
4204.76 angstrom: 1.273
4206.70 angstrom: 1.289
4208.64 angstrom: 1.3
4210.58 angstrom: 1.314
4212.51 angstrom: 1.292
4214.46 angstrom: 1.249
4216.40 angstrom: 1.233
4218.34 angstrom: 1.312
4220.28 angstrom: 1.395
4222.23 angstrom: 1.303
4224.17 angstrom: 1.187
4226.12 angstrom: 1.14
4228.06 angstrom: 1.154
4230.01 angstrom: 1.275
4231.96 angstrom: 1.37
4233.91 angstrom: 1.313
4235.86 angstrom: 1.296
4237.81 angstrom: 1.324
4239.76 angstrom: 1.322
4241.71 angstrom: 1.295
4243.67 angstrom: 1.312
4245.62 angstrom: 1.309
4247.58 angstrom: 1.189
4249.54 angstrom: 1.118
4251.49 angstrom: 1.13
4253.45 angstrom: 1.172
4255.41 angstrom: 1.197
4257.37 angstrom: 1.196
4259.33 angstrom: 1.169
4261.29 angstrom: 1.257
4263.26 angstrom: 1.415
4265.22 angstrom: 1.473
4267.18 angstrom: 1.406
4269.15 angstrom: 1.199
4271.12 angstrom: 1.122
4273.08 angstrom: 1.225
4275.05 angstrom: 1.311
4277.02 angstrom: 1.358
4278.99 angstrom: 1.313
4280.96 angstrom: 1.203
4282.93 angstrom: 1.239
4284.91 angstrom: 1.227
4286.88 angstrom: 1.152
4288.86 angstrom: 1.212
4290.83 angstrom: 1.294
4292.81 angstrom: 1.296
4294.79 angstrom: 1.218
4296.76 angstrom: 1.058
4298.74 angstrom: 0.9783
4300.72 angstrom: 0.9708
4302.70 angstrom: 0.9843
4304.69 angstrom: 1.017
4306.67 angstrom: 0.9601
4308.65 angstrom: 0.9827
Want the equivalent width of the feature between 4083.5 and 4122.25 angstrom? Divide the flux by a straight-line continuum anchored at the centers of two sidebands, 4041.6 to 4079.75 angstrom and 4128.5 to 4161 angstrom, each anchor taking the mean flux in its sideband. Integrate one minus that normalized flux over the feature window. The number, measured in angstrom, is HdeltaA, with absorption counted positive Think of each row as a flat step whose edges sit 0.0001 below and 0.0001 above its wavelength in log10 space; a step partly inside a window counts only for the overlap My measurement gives 0.0 angstrom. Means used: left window 1.18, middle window 1.19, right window 1.2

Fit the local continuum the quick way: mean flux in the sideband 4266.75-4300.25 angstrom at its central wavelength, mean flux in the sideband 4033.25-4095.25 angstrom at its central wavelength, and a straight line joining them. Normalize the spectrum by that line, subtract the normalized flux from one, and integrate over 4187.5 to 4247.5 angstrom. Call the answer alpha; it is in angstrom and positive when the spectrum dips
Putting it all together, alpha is -2.1 angstrom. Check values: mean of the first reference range 1.22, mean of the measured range 1.26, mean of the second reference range 1.22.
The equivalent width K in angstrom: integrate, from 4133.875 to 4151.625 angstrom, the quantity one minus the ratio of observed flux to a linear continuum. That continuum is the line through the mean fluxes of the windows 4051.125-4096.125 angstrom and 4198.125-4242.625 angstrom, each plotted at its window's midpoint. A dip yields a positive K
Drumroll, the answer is 0.5 angstrom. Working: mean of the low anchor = 1.21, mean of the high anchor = 1.27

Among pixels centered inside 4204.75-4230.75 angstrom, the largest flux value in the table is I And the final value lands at 1.395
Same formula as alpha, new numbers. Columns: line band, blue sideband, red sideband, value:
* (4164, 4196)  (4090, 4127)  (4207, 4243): 1.16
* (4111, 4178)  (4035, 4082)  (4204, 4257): 0.78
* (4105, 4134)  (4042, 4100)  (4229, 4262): 0.54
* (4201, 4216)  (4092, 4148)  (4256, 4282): -0.38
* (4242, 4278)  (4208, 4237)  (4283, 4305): -1.58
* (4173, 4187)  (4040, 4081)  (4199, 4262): 0.78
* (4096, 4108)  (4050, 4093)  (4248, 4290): 1.49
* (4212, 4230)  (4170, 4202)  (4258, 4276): -0.43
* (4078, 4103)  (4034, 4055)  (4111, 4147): 0.13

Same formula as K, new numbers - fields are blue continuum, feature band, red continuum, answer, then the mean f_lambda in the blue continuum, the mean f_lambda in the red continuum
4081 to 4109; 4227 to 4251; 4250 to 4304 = -1.26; 1.19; 1.21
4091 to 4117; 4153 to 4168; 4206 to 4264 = -1.05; 1.15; 1.26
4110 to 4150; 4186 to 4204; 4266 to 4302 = 0.17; 1.21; 1.21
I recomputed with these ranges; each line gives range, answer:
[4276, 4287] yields 1.358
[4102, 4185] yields 1.402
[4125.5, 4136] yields 1.266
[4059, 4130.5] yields 1.394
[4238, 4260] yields 1.322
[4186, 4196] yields 1.258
